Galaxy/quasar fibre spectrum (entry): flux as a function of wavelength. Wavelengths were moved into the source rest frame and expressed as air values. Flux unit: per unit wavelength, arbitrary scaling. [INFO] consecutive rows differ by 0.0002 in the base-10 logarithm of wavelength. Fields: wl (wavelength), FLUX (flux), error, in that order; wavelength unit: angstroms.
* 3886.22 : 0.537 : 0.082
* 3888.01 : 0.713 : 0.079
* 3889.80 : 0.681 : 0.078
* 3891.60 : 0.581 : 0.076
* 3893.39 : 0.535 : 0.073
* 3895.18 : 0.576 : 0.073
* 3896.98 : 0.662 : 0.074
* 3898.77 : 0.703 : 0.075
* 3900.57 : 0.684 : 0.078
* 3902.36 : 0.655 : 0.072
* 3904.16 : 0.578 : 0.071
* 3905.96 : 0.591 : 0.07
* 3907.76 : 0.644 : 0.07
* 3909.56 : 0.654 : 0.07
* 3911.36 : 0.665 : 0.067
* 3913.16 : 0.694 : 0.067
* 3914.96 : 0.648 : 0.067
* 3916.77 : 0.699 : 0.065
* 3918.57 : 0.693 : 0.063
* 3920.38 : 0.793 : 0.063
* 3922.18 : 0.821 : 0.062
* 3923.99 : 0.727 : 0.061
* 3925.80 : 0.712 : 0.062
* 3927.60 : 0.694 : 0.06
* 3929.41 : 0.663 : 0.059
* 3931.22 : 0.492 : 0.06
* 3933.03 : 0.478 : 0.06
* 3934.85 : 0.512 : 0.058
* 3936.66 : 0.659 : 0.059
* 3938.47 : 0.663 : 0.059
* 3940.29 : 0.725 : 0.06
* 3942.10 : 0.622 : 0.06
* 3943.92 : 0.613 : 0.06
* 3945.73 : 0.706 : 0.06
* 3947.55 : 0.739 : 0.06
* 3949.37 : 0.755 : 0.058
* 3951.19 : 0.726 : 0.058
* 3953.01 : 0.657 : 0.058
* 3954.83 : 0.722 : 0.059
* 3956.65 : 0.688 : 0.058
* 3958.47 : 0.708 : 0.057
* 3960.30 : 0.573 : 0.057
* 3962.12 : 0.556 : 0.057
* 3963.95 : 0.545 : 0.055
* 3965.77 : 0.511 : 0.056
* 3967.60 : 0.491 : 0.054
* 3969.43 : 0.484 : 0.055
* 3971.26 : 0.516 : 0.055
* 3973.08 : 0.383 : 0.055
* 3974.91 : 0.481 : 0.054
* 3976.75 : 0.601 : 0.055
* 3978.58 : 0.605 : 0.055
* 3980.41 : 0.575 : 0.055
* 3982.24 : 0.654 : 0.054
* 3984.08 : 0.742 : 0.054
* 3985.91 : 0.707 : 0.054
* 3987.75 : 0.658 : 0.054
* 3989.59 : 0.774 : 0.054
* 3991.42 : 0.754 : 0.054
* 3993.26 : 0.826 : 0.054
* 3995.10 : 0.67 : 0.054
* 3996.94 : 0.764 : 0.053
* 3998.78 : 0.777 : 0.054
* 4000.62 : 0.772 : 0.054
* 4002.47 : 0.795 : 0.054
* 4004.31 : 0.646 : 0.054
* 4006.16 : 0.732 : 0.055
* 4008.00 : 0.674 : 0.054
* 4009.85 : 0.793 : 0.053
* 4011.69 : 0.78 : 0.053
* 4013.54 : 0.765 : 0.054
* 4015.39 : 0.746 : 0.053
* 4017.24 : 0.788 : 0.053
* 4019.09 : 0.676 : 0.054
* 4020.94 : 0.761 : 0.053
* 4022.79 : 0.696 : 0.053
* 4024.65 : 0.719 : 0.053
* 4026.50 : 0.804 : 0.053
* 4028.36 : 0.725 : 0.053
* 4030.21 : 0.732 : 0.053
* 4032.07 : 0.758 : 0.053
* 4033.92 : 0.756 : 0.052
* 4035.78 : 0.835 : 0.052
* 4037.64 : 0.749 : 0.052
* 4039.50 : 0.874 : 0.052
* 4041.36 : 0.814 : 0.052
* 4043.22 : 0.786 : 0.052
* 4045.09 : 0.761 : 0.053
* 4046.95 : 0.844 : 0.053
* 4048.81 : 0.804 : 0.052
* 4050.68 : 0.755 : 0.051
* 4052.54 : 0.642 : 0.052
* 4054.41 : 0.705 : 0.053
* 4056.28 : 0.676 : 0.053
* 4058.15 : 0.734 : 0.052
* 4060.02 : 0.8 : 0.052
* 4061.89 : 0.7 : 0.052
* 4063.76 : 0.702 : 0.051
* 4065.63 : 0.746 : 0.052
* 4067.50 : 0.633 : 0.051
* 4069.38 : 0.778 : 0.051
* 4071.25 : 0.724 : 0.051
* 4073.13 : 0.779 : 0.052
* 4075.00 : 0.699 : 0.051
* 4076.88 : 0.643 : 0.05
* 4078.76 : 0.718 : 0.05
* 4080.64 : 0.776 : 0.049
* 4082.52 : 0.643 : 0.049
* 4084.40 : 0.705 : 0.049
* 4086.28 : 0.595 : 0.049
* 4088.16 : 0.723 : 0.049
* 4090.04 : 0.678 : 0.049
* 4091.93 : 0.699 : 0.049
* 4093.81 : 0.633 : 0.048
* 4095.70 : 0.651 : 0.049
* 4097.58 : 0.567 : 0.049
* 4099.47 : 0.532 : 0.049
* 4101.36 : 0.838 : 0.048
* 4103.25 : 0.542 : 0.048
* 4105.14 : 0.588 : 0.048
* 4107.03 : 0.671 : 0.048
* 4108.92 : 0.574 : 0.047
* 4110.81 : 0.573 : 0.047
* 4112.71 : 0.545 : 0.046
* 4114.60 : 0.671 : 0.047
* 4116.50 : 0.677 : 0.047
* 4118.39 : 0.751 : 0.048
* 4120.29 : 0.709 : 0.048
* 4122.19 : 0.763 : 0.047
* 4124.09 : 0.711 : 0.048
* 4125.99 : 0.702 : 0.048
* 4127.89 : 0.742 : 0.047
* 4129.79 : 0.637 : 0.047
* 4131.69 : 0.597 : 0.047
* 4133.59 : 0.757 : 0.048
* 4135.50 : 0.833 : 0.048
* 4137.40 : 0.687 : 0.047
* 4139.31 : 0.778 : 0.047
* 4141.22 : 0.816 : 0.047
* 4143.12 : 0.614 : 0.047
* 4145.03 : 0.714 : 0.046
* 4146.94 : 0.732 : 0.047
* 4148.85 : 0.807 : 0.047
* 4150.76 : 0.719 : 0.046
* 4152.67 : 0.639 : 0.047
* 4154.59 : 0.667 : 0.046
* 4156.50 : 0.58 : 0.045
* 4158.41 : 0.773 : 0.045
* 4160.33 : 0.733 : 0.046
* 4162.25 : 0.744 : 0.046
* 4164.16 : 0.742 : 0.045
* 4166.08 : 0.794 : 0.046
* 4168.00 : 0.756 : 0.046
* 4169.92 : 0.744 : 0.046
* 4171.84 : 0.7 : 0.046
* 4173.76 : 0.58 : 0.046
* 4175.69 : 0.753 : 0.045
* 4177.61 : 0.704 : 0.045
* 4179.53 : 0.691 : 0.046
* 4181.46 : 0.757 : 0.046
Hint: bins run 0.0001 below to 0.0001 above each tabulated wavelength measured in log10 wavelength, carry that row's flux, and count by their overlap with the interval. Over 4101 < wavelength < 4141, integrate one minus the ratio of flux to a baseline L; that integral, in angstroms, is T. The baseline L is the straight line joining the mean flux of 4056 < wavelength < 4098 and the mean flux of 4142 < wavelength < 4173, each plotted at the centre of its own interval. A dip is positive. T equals 1.4 angstroms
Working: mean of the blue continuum 0.698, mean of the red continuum 0.716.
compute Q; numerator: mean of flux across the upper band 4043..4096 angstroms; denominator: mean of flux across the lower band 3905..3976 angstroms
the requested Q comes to 1.1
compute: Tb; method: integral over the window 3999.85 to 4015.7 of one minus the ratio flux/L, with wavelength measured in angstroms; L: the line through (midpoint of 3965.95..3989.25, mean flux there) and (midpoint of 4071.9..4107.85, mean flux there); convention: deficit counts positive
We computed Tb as -3.75 angstroms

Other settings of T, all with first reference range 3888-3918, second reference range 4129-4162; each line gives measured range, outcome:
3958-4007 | 1.91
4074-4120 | 2.85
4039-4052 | -2.18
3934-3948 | 0.03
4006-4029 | -2.31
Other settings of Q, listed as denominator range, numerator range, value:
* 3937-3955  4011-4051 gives 1.11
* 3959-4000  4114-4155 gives 1.15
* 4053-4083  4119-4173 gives 1.01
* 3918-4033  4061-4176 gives 1.02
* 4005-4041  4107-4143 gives 0.92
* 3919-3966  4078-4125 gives 1.00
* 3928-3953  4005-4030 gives 1.15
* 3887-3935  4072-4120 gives 1.01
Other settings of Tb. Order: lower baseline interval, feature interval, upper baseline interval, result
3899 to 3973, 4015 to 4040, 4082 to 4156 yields -3.66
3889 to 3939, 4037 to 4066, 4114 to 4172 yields -2.73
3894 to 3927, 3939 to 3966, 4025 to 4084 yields 1.40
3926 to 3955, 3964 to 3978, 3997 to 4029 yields 3.85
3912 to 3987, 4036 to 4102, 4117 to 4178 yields -3.22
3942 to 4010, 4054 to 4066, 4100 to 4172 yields -0.77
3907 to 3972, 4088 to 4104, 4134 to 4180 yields 1.17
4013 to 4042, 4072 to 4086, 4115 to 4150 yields 0.73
